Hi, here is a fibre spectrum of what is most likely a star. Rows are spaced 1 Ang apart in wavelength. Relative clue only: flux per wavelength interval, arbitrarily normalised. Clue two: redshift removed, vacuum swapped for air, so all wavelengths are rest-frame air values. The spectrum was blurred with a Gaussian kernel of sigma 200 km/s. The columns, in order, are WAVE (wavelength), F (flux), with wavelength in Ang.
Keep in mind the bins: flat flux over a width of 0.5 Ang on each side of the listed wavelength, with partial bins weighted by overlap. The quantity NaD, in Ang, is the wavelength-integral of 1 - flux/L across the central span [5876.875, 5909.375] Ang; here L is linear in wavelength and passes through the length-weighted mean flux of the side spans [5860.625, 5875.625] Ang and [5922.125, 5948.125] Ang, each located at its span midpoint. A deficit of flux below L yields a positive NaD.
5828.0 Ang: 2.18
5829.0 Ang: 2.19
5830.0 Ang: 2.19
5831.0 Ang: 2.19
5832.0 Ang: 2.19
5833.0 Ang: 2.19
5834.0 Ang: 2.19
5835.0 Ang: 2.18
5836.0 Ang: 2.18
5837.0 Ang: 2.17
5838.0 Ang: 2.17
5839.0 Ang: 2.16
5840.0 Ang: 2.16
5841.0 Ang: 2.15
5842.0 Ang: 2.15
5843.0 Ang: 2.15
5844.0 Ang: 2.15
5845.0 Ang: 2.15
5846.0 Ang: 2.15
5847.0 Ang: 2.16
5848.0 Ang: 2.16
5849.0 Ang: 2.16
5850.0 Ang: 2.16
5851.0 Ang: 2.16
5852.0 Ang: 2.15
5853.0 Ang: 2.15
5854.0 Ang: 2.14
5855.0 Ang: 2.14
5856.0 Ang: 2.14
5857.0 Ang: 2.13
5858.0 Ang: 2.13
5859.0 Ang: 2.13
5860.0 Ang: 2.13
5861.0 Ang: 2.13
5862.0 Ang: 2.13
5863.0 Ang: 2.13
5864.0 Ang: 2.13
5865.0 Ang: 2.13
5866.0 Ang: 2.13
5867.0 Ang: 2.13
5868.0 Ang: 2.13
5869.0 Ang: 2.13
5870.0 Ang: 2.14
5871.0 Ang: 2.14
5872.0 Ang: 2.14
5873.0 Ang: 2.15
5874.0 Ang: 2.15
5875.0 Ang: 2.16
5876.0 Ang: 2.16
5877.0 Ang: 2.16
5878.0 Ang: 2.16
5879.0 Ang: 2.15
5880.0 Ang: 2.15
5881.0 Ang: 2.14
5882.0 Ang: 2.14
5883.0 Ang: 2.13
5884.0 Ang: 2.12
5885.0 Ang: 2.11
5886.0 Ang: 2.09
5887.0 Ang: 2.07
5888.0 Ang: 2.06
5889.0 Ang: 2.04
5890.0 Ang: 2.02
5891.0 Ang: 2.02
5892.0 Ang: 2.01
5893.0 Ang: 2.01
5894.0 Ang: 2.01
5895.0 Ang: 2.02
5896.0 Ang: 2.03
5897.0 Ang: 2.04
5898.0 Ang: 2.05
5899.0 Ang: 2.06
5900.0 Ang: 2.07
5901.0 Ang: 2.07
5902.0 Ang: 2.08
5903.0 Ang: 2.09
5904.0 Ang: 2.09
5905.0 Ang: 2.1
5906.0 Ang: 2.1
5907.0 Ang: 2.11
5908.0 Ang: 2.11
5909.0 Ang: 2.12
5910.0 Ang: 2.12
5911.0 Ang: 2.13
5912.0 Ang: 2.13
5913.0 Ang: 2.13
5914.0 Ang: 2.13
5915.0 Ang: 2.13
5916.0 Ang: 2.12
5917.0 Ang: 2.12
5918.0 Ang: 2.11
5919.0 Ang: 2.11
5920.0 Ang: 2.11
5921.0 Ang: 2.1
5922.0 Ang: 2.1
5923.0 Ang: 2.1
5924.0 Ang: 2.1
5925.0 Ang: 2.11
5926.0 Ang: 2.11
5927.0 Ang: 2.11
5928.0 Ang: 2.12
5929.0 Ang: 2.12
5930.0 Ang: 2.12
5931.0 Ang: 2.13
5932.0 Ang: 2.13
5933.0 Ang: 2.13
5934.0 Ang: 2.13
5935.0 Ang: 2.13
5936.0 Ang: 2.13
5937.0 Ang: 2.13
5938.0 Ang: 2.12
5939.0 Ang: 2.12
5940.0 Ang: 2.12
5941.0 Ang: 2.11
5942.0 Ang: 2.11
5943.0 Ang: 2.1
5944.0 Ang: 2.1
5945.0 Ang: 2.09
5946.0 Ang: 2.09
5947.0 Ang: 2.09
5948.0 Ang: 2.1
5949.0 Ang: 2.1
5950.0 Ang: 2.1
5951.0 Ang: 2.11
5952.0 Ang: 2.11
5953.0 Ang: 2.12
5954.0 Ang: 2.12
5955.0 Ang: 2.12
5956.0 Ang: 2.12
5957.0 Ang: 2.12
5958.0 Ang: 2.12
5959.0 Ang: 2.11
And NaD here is 0.7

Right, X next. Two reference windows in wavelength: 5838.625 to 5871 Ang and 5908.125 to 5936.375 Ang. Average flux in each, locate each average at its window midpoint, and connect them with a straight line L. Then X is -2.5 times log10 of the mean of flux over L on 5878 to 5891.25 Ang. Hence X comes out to 0.02 mag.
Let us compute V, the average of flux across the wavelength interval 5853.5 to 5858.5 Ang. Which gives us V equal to 2.14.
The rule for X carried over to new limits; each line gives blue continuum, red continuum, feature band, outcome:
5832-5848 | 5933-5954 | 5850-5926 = 0.02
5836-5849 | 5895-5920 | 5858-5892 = 0.00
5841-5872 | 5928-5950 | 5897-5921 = 0.01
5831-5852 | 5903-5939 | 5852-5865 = 0.01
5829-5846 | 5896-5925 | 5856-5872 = 0.01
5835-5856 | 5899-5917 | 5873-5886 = -0.01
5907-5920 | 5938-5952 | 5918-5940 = 0.00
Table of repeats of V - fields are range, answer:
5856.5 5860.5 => 2.13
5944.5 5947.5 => 2.09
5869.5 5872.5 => 2.14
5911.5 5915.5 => 2.13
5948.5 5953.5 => 2.11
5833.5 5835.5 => 2.19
